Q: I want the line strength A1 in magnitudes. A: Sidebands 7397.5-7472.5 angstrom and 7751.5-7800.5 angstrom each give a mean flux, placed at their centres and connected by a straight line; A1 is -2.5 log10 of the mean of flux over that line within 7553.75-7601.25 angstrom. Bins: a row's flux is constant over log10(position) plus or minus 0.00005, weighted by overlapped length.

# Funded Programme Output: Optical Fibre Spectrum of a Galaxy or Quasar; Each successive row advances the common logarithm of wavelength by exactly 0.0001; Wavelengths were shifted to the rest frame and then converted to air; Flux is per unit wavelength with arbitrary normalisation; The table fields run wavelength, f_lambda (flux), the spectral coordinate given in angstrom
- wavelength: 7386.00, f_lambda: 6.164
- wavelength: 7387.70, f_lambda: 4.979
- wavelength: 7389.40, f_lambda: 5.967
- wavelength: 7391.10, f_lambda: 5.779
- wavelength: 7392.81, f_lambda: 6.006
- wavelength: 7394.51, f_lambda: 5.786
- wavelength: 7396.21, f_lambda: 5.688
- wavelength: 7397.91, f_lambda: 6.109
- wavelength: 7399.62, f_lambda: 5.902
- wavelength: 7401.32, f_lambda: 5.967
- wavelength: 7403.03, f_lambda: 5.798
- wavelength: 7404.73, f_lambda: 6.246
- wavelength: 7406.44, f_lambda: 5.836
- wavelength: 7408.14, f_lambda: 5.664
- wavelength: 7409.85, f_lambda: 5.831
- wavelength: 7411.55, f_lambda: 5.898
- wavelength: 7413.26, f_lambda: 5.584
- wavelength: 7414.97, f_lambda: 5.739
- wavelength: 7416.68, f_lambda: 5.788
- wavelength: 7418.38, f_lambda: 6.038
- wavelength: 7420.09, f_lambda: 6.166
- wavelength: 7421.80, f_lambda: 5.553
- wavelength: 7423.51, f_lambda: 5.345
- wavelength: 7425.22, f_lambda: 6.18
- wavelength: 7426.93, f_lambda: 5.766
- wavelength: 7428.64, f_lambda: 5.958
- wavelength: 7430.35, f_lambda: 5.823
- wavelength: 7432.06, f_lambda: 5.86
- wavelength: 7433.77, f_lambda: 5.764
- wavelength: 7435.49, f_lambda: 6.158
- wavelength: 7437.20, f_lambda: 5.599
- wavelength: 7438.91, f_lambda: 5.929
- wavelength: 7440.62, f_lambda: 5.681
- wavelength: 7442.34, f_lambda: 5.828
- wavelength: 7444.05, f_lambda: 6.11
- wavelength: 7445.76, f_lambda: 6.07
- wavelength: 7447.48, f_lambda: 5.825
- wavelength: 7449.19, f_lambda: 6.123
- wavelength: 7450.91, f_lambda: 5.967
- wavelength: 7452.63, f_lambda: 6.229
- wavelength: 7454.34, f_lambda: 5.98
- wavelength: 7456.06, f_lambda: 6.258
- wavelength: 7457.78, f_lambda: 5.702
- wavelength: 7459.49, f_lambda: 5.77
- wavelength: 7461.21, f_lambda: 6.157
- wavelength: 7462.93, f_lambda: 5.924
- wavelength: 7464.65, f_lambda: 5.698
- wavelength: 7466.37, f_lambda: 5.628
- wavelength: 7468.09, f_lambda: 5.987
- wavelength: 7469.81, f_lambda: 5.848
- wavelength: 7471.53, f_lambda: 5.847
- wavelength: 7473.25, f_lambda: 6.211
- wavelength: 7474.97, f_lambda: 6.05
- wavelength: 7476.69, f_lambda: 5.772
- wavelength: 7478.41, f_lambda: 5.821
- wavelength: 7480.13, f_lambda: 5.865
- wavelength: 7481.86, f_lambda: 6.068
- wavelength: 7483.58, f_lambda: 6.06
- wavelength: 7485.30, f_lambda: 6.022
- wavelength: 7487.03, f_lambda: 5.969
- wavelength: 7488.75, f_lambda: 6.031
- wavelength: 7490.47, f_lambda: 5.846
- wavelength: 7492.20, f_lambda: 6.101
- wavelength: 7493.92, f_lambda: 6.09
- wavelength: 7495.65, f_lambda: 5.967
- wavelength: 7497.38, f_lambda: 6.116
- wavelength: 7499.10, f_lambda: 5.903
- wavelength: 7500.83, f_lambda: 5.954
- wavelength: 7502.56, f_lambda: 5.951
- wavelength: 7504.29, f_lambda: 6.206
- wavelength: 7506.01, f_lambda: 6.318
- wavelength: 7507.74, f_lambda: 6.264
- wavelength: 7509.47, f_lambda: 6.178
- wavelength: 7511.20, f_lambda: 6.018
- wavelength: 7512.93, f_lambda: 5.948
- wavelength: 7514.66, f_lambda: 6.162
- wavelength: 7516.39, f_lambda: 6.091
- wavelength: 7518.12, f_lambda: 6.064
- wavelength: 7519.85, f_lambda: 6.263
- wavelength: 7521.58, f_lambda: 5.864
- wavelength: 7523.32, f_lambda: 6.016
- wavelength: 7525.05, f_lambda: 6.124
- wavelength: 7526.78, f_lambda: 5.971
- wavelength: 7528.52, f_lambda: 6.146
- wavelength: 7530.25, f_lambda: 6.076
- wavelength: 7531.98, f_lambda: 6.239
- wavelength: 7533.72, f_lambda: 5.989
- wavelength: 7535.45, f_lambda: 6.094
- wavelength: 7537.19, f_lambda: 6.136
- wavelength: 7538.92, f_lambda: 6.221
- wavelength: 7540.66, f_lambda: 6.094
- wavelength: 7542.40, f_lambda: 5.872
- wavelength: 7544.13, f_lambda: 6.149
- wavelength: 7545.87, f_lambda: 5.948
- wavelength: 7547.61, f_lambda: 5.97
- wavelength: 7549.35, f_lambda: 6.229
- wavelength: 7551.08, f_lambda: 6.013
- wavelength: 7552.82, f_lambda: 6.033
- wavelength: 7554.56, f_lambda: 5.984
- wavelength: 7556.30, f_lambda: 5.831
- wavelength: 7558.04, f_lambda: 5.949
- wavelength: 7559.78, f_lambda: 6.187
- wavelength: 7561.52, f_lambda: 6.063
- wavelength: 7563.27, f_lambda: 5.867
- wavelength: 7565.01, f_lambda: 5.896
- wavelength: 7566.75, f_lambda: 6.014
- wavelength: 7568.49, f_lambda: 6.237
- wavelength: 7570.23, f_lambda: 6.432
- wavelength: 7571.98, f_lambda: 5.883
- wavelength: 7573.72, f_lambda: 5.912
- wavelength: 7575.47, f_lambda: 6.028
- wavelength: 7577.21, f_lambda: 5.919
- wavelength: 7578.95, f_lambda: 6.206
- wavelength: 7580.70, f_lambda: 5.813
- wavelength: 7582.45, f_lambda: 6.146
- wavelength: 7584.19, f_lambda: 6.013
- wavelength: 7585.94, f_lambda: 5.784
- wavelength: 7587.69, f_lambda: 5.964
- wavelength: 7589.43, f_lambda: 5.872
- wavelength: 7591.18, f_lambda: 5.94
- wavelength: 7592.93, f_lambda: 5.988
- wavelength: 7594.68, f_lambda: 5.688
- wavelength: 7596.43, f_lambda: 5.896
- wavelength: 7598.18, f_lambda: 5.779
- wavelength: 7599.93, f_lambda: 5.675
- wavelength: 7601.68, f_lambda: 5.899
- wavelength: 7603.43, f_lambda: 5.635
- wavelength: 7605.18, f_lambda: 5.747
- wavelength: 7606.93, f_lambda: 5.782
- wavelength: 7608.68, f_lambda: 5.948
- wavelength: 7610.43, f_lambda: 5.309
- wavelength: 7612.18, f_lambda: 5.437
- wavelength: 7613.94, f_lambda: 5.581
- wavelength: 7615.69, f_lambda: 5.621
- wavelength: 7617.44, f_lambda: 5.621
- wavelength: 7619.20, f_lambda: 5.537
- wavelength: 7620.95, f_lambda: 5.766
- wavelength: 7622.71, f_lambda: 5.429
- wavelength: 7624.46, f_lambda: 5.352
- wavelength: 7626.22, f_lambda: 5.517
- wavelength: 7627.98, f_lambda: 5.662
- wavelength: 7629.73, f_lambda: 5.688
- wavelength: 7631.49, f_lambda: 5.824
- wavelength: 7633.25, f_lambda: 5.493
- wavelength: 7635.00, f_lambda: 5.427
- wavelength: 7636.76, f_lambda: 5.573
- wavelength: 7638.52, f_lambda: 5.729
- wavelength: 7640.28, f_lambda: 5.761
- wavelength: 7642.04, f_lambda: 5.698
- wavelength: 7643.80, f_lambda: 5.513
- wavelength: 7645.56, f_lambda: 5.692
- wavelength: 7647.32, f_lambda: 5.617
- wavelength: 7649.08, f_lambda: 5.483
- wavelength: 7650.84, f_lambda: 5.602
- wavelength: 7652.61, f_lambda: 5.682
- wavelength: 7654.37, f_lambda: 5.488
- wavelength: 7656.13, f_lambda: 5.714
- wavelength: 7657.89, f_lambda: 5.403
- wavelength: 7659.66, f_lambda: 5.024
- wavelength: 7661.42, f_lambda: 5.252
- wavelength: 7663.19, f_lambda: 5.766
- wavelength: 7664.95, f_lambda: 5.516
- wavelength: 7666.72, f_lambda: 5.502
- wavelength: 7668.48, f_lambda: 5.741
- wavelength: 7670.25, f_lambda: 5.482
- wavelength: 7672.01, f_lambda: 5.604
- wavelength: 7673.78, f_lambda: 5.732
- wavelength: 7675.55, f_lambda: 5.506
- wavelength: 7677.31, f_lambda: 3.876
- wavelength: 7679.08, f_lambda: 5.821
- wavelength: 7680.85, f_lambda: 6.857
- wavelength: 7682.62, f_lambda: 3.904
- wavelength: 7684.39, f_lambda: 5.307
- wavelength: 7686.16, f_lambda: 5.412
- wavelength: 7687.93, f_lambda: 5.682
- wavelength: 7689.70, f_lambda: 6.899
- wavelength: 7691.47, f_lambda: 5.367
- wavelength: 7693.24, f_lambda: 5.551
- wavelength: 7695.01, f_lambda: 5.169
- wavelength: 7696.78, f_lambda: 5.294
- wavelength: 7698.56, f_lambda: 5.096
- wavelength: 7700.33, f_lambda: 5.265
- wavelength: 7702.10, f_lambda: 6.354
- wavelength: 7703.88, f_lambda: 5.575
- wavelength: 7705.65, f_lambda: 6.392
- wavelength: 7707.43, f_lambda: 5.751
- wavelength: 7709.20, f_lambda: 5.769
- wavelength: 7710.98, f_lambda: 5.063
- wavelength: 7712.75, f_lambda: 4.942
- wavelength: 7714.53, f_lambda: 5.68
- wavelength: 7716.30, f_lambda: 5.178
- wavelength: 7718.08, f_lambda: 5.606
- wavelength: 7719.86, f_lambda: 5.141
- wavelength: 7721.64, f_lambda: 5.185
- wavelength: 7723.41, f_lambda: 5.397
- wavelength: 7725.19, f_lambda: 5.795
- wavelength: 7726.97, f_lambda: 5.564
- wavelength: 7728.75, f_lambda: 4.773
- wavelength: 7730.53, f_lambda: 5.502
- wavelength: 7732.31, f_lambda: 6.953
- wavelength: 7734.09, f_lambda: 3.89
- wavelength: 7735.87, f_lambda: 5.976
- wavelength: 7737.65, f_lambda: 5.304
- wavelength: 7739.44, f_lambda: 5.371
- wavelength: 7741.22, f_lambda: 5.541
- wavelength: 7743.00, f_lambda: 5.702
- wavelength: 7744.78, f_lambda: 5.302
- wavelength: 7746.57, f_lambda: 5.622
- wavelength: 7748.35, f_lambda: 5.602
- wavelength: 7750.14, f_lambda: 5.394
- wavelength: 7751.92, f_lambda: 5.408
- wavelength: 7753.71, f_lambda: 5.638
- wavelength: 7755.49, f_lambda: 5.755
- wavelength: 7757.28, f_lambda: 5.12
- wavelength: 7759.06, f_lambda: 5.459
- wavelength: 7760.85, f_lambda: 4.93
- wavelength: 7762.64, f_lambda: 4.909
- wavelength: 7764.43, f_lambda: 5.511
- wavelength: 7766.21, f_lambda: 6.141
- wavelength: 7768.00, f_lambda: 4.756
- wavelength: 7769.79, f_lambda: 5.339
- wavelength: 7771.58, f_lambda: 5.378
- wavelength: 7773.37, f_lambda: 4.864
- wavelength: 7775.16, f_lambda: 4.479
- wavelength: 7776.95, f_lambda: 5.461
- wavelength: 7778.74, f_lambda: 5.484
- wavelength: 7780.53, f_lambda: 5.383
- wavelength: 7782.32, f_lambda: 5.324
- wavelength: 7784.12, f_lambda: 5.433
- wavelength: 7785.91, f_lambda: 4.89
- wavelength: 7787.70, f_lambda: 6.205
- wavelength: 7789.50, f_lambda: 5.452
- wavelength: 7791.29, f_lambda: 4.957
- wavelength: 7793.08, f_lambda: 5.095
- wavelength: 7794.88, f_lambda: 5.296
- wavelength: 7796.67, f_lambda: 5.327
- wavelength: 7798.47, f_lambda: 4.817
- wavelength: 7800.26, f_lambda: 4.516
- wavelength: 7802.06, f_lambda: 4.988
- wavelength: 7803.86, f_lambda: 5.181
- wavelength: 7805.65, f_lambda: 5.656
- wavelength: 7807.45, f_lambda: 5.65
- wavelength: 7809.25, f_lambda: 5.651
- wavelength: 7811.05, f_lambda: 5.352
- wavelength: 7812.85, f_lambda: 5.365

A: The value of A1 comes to -0.06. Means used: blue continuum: 5.89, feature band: 5.96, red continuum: 5.27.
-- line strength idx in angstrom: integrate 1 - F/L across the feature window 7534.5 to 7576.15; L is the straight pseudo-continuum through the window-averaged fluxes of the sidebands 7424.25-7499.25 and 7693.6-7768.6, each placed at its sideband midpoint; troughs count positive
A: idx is -2.0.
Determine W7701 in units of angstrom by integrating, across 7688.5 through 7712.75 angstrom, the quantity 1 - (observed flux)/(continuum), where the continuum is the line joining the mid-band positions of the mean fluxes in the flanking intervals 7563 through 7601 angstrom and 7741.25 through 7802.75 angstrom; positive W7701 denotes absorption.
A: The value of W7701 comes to -0.4 angstrom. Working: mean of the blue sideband 5.95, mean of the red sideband 5.3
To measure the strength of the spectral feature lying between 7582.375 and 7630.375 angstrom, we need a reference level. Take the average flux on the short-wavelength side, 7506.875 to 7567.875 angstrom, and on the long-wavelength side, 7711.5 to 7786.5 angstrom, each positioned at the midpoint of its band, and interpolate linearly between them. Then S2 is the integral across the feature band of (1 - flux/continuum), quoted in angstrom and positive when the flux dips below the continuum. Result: 0.9 angstrom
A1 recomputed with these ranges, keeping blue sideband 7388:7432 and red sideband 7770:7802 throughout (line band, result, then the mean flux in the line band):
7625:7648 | -0.03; 5.63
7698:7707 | -0.08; 5.76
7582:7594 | -0.08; 5.95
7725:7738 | -0.03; 5.46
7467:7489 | -0.04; 5.96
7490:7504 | -0.06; 6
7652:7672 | -0.02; 5.51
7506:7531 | -0.08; 6.09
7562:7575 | -0.09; 6.03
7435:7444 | -0.01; 5.85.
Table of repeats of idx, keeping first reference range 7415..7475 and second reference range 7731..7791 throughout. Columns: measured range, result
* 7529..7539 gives -0.6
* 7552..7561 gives -0.4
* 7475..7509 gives -1.1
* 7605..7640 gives 0.1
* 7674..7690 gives 0.2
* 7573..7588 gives -0.8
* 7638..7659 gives -0.1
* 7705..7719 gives -0.2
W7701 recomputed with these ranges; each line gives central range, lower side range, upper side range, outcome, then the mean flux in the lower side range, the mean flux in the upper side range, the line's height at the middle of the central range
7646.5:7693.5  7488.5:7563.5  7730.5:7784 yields 1.1 angstrom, 6.06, 5.38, 5.64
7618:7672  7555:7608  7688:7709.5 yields 2.3 angstrom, 5.93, 5.7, 5.81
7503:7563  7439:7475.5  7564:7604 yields -1.3 angstrom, 5.95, 5.94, 5.94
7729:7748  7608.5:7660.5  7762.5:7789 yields -0.4 angstrom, 5.57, 5.32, 5.38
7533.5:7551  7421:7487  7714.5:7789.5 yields -1.0 angstrom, 5.91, 5.39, 5.75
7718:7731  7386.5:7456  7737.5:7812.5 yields 0.1 angstrom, 5.87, 5.32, 5.4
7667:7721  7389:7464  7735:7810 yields -0.3 angstrom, 5.89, 5.34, 5.46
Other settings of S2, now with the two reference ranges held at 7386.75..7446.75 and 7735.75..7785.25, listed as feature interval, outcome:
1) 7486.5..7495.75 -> -0.4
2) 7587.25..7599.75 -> -0.6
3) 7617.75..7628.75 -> 0.0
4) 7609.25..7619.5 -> 0.1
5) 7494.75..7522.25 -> -1.8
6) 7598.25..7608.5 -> -0.3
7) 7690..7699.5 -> 0.1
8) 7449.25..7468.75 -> -0.5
